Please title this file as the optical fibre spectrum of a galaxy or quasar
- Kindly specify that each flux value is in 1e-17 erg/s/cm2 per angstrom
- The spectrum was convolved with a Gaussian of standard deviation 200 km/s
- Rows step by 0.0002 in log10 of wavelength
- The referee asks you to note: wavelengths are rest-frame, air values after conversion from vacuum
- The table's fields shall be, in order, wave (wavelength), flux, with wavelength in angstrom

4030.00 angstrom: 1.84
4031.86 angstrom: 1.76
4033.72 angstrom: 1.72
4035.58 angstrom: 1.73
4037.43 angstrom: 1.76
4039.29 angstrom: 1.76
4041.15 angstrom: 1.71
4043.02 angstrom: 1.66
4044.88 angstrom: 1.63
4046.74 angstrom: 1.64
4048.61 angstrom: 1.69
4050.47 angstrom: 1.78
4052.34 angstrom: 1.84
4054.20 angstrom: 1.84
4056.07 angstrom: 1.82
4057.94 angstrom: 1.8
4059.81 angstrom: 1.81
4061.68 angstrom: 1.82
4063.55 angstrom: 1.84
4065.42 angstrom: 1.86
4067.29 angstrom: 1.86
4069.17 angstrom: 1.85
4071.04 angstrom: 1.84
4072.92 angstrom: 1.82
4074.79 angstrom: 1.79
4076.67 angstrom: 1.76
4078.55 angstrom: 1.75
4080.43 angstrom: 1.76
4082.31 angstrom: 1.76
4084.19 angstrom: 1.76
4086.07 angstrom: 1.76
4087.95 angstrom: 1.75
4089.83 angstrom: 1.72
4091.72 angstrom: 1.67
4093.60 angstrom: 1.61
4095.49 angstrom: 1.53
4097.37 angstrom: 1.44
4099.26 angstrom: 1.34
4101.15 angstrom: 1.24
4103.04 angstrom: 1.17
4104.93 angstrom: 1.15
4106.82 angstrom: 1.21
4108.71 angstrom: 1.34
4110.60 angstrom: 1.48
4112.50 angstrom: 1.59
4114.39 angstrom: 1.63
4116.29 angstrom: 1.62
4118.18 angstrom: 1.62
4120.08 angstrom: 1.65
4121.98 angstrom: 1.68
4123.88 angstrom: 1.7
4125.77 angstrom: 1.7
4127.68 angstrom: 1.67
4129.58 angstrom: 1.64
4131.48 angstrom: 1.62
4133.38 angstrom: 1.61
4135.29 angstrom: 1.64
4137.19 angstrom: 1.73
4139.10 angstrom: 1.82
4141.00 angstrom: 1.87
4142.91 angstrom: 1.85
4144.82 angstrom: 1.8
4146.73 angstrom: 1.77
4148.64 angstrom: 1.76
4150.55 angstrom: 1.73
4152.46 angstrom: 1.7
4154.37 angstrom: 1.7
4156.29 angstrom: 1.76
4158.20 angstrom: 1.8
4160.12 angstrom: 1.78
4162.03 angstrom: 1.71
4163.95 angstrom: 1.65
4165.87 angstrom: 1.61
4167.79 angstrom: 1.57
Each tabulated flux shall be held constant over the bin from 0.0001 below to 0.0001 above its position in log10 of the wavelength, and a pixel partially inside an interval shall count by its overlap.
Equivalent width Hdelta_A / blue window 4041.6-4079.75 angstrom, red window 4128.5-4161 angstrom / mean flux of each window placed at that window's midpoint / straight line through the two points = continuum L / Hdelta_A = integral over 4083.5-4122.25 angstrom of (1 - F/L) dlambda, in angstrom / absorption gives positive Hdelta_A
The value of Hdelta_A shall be 5.37 angstrom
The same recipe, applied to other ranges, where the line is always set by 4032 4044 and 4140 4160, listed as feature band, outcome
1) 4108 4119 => 1.3 angstrom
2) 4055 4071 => -0.9 angstrom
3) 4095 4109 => 3.7 angstrom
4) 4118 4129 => 0.6 angstrom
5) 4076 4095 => 0.2 angstrom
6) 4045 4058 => -0.2 angstrom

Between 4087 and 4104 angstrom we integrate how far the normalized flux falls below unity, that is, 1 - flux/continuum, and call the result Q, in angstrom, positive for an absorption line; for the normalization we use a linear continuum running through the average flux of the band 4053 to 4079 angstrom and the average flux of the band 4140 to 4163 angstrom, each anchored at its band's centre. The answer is 2.9 angstrom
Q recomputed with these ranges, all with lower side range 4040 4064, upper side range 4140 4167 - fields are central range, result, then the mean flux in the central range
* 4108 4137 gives 2.2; 1.62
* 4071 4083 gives -0.2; 1.78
